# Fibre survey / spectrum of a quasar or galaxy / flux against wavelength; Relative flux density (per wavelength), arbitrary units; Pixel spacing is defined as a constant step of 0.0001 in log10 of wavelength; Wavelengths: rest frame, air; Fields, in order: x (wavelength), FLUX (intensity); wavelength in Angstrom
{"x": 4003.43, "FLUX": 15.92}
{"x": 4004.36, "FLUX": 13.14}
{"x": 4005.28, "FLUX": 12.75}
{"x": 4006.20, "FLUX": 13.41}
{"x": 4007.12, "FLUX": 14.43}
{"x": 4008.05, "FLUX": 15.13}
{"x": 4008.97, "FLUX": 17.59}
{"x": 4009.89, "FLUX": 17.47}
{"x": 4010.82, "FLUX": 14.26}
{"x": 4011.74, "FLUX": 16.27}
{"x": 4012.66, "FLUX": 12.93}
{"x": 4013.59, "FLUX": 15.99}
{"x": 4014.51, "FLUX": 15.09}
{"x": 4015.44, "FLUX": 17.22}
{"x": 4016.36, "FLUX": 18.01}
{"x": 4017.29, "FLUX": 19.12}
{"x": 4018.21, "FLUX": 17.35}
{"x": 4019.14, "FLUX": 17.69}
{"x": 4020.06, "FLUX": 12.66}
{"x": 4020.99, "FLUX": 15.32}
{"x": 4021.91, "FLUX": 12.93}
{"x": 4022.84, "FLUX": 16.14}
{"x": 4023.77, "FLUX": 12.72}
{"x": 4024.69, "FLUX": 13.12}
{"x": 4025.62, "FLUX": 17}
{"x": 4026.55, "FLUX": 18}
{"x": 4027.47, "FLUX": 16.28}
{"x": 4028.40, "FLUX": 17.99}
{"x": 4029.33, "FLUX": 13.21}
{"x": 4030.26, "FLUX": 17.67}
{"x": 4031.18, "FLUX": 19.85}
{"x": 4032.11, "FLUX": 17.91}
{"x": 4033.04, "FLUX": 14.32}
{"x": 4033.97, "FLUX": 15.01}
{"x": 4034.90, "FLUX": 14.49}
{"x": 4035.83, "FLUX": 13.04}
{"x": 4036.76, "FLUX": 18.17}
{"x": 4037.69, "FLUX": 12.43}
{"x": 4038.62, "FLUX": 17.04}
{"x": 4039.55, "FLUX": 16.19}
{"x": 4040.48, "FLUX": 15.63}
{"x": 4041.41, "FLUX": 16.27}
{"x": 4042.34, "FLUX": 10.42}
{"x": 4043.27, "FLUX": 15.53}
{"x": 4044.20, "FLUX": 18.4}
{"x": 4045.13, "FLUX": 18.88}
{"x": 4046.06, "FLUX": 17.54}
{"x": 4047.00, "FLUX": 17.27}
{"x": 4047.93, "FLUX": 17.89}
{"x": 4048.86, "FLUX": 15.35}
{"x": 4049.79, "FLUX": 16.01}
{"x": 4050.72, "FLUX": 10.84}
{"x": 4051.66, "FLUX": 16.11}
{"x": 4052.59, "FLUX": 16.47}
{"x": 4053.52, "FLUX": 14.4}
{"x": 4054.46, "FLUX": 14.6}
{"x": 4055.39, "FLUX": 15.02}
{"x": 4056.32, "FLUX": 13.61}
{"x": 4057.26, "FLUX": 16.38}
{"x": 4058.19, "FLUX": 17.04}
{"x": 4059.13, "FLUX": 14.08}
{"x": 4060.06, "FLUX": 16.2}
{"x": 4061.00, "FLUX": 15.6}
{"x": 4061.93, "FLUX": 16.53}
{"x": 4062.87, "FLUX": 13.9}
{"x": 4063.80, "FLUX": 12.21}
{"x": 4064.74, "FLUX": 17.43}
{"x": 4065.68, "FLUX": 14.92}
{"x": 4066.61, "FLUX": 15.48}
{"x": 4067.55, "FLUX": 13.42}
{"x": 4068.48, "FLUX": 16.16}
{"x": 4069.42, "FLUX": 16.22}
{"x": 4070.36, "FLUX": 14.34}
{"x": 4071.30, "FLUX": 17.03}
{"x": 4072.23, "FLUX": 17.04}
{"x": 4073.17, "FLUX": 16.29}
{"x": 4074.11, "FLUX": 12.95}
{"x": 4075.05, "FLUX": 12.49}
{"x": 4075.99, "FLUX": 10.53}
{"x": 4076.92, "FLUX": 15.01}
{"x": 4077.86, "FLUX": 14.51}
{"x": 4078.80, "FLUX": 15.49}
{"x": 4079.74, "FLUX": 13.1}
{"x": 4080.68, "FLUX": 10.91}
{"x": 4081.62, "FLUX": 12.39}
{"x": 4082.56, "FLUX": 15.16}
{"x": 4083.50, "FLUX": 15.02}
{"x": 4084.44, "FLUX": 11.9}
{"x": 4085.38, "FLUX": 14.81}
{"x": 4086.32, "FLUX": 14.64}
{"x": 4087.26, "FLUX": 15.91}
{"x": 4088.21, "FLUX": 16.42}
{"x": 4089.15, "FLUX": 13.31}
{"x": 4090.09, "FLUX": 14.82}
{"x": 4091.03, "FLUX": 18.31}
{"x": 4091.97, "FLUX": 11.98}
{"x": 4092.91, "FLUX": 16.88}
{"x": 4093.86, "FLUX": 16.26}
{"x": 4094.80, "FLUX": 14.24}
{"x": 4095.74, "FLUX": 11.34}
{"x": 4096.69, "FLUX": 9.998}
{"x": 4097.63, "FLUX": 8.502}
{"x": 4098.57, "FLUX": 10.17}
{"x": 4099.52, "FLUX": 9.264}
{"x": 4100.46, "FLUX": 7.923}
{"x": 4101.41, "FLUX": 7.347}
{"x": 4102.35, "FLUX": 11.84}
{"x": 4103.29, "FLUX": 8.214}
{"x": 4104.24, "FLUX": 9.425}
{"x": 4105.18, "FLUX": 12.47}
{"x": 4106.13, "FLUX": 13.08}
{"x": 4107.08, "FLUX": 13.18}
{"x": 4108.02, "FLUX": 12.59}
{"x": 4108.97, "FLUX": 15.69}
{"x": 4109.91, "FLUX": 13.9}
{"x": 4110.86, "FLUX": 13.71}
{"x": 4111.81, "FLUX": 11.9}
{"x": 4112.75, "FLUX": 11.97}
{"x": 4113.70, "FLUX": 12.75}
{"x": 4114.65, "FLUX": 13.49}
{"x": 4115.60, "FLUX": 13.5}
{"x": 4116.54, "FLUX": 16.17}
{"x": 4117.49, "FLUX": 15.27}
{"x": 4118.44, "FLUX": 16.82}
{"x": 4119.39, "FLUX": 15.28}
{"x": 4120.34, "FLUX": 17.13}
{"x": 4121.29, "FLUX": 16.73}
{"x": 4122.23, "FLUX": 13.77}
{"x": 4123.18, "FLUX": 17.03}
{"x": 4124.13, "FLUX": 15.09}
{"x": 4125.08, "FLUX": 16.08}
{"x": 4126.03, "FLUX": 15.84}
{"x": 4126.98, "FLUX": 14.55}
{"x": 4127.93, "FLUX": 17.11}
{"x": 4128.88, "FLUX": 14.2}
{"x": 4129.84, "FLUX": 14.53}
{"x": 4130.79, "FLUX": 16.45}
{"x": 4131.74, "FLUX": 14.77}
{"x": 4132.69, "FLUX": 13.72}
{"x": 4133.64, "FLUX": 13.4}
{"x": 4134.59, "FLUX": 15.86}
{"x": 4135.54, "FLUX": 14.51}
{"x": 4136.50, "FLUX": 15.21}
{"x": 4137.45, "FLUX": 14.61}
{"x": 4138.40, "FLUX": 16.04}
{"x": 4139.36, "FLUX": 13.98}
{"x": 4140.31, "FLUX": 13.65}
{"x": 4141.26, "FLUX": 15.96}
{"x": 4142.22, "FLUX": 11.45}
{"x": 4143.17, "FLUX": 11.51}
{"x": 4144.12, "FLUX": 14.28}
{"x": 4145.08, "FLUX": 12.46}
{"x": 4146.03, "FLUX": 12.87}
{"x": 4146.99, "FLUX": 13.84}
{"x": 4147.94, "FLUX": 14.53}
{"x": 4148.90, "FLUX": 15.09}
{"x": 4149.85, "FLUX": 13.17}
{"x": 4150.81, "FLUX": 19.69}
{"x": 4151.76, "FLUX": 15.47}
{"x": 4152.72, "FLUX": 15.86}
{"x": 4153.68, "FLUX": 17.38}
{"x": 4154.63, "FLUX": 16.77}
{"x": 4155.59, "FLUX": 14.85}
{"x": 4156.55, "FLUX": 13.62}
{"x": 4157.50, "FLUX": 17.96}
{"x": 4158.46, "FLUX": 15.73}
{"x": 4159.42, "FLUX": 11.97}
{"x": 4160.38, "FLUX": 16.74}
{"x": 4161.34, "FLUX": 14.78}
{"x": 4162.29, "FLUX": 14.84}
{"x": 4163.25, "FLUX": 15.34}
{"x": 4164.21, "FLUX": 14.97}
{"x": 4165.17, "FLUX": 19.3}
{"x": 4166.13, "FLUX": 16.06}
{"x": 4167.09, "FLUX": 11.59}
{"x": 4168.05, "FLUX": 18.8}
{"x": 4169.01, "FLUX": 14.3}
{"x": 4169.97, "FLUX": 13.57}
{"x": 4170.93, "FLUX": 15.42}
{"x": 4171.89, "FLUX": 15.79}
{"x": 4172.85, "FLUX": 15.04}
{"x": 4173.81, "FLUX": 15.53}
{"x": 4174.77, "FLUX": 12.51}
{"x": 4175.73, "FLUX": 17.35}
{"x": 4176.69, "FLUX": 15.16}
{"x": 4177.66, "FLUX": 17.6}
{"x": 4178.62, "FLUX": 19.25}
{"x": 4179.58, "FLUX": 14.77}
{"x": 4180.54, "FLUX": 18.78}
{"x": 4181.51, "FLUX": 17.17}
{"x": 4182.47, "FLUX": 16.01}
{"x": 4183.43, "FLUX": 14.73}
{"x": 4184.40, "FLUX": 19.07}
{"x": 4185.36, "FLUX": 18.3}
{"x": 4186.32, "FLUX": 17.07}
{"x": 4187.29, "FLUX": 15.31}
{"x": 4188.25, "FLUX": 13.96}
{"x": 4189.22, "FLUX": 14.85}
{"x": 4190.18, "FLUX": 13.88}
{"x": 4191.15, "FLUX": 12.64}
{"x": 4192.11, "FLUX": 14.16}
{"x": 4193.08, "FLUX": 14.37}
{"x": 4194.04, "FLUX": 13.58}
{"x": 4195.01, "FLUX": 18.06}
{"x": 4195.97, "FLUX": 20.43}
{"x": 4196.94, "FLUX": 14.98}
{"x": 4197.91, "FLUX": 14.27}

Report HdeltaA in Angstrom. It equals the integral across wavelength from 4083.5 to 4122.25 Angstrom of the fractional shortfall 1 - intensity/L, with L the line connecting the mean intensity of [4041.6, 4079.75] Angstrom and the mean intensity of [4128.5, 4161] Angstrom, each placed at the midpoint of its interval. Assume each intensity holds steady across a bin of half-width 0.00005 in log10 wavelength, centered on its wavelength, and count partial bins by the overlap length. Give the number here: 4.5 Angstrom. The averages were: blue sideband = 15.2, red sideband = 14.8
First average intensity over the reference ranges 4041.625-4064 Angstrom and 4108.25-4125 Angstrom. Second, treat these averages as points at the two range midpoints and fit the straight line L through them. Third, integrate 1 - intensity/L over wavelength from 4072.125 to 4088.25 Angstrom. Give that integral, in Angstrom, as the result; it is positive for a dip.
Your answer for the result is 1.2 Angstrom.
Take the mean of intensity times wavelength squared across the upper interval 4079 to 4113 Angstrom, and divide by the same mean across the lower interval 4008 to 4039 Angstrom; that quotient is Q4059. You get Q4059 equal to 0.83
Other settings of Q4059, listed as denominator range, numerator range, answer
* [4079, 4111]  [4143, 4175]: 1.22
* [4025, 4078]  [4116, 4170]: 1.02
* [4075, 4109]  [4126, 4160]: 1.18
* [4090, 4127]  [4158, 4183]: 1.21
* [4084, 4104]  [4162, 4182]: 1.32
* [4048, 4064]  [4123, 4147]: 1.00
